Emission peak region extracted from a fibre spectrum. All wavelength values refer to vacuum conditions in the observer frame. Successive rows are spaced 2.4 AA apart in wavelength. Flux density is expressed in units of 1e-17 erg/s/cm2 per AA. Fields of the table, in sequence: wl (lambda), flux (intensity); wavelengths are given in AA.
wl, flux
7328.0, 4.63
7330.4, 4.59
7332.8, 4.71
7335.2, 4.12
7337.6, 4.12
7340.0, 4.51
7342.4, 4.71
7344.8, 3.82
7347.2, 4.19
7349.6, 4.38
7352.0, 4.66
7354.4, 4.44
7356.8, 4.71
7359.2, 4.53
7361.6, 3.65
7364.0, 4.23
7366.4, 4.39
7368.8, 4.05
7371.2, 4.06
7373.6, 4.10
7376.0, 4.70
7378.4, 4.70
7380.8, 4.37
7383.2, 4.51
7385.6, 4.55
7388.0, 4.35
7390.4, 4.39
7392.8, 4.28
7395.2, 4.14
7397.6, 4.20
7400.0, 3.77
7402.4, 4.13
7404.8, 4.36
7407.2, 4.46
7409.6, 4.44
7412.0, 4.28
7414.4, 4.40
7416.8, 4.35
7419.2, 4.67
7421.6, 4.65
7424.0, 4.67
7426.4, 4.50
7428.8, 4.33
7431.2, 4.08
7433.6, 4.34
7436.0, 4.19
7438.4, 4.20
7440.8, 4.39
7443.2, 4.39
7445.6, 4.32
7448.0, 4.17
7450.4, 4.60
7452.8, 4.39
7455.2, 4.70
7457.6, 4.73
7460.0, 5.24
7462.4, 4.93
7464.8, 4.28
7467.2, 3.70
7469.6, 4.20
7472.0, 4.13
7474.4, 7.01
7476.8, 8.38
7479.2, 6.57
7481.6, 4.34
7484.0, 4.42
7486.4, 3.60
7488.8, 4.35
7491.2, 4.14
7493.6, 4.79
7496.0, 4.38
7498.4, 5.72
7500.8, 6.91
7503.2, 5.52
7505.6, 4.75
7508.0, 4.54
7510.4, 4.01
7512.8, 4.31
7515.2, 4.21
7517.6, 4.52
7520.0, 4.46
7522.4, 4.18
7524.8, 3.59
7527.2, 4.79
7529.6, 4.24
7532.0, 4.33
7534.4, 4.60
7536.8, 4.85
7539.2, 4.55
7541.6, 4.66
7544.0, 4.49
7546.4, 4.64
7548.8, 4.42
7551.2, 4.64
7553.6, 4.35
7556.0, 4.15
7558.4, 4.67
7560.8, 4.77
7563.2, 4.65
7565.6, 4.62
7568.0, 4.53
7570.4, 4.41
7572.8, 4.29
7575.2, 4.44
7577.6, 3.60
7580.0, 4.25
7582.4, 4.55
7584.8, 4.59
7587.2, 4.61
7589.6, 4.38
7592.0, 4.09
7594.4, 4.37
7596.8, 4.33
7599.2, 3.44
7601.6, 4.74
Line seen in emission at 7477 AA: H-alpha 6563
